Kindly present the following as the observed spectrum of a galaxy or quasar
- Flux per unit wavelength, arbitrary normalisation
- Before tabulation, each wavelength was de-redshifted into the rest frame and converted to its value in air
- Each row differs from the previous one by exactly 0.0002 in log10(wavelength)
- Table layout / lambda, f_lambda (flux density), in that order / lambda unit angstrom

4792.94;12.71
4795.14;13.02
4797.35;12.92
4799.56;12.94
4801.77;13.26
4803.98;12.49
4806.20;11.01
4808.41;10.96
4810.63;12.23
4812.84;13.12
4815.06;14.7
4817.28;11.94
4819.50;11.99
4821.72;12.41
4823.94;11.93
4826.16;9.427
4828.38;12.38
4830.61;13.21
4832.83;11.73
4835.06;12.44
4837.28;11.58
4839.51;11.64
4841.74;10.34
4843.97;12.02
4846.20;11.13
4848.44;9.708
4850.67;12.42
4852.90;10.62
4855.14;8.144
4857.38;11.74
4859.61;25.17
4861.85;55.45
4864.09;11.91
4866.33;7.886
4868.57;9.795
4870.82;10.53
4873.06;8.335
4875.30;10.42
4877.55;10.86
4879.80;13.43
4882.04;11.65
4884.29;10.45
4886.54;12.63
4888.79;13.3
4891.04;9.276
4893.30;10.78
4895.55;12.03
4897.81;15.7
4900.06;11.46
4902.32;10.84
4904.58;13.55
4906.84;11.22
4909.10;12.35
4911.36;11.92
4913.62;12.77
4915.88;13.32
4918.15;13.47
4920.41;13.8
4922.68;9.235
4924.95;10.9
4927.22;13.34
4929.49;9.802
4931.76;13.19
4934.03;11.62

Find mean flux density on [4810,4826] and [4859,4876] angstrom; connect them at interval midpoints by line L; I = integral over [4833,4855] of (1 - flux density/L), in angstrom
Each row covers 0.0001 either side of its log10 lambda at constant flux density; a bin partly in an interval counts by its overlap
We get 5.5 angstrom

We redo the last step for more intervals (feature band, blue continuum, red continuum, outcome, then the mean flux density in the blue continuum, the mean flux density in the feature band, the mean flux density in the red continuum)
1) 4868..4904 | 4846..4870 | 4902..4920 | 6.8 angstrom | 15.9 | 11.4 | 12.6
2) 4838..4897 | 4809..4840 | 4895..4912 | -4.0 angstrom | 12.2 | 13.1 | 12.4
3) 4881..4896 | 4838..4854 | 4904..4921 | 0.9 angstrom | 11.1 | 11.4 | 12.7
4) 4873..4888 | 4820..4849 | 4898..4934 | 0.7 angstrom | 11.6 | 11.4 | 12.2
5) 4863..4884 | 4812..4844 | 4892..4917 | 2.9 angstrom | 12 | 10.5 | 12.3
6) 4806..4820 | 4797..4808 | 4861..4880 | 0.5 angstrom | 12.4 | 12.4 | 14.9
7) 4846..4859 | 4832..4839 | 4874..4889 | 0.7 angstrom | 11.9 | 11.2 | 11.7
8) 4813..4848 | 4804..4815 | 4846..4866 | 5.9 angstrom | 12.2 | 11.9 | 17.3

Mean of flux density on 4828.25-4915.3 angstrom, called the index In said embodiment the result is 12.9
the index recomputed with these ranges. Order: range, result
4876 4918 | 12.1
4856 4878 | 16.3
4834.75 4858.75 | 11.2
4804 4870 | 13.4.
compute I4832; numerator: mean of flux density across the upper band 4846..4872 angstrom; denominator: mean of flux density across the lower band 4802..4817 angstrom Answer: 1.25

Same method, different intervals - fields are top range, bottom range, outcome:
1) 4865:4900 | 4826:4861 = 0.89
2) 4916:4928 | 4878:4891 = 1.02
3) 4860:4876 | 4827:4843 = 1.42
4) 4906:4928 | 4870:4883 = 1.12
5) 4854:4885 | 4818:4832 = 1.24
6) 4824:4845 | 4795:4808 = 0.93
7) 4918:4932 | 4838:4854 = 1.06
